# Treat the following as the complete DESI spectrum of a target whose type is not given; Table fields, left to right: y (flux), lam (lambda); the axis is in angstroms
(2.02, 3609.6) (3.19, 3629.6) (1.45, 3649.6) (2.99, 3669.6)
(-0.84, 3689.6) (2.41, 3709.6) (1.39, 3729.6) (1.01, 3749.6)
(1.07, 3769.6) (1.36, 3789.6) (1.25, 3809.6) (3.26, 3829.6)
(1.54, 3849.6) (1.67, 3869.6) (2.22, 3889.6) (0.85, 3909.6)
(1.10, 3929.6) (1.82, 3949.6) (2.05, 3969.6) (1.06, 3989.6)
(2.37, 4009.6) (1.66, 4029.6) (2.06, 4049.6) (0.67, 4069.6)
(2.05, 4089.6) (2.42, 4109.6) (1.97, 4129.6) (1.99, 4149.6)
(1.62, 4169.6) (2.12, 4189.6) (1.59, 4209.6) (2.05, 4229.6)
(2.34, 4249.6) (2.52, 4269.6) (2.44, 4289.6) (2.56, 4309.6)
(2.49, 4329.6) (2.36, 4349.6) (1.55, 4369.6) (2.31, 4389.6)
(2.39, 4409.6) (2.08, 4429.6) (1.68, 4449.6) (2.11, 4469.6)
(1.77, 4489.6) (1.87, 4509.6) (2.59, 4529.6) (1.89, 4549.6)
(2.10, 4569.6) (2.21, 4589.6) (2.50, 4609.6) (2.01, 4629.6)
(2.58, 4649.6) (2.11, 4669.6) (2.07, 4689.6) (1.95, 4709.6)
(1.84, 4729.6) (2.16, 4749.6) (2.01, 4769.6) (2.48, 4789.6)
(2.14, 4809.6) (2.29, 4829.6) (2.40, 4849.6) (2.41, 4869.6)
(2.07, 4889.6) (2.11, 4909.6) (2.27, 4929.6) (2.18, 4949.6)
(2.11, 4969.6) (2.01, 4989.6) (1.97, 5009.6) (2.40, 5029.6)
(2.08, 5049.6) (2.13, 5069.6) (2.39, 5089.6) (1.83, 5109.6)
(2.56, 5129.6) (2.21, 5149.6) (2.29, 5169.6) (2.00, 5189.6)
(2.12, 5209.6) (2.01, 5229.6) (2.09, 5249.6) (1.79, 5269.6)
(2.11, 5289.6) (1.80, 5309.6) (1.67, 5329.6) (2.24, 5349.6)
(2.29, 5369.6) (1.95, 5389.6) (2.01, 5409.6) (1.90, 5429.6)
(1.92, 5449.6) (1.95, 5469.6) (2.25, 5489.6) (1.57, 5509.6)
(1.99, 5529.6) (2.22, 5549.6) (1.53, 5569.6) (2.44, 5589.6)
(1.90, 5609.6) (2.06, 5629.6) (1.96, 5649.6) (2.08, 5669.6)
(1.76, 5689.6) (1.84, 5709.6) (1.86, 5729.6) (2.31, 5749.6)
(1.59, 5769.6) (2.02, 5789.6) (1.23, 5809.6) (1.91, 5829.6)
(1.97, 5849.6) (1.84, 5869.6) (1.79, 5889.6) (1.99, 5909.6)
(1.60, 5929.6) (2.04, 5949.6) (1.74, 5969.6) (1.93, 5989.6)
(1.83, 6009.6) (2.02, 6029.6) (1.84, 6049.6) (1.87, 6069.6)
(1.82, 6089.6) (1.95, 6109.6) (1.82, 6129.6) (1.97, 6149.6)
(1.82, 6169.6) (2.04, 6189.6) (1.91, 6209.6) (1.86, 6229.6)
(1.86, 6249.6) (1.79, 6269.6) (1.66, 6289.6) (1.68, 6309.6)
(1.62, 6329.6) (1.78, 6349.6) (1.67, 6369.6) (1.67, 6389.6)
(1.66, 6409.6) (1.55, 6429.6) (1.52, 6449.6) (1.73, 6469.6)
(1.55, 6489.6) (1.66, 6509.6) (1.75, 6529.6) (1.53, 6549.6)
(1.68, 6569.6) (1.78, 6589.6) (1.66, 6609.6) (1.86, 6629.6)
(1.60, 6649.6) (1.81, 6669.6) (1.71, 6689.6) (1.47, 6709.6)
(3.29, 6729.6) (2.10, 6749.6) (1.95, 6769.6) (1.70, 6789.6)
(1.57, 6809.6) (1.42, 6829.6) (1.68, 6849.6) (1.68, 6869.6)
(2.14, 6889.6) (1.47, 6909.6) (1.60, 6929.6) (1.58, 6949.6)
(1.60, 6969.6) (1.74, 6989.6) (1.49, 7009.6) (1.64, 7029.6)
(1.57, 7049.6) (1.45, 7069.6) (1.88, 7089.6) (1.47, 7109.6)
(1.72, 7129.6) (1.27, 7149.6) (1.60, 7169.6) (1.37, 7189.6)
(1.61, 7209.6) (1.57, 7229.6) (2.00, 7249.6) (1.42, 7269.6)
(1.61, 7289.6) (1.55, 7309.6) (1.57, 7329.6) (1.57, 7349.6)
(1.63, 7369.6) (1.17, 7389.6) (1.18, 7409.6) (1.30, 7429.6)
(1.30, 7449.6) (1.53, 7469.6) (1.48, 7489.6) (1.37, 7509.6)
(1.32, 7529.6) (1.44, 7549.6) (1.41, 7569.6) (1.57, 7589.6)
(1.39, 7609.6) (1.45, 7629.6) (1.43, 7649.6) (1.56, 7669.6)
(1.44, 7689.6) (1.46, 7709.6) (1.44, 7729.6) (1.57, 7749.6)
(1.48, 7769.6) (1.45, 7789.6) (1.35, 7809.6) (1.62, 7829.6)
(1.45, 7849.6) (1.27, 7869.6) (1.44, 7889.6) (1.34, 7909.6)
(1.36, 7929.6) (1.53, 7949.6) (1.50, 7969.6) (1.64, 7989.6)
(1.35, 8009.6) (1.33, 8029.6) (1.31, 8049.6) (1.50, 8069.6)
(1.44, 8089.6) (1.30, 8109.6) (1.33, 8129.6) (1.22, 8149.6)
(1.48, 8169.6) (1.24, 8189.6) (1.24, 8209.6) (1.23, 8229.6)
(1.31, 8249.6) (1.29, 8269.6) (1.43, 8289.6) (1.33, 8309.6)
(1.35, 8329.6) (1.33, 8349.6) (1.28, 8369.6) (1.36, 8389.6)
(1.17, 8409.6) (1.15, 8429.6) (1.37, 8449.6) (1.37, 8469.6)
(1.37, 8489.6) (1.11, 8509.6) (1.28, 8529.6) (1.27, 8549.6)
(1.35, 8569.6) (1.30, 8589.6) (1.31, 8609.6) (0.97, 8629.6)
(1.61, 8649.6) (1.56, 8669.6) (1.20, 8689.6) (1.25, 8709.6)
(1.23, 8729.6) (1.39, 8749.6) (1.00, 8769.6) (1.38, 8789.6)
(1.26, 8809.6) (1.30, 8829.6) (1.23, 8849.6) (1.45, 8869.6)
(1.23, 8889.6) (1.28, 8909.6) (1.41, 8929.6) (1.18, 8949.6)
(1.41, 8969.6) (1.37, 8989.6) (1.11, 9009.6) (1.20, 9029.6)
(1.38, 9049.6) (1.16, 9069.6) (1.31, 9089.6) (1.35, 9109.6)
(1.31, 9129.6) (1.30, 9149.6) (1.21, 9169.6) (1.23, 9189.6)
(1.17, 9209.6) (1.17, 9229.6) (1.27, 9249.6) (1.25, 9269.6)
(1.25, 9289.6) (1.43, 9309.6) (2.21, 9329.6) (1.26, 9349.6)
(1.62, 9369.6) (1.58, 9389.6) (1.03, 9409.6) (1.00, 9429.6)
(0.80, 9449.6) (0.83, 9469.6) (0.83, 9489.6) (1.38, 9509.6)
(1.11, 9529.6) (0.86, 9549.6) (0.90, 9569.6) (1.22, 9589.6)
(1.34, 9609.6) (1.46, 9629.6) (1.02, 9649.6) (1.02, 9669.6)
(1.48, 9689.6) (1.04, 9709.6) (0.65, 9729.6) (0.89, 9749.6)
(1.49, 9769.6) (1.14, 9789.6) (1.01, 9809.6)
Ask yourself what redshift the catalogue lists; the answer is 0.026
